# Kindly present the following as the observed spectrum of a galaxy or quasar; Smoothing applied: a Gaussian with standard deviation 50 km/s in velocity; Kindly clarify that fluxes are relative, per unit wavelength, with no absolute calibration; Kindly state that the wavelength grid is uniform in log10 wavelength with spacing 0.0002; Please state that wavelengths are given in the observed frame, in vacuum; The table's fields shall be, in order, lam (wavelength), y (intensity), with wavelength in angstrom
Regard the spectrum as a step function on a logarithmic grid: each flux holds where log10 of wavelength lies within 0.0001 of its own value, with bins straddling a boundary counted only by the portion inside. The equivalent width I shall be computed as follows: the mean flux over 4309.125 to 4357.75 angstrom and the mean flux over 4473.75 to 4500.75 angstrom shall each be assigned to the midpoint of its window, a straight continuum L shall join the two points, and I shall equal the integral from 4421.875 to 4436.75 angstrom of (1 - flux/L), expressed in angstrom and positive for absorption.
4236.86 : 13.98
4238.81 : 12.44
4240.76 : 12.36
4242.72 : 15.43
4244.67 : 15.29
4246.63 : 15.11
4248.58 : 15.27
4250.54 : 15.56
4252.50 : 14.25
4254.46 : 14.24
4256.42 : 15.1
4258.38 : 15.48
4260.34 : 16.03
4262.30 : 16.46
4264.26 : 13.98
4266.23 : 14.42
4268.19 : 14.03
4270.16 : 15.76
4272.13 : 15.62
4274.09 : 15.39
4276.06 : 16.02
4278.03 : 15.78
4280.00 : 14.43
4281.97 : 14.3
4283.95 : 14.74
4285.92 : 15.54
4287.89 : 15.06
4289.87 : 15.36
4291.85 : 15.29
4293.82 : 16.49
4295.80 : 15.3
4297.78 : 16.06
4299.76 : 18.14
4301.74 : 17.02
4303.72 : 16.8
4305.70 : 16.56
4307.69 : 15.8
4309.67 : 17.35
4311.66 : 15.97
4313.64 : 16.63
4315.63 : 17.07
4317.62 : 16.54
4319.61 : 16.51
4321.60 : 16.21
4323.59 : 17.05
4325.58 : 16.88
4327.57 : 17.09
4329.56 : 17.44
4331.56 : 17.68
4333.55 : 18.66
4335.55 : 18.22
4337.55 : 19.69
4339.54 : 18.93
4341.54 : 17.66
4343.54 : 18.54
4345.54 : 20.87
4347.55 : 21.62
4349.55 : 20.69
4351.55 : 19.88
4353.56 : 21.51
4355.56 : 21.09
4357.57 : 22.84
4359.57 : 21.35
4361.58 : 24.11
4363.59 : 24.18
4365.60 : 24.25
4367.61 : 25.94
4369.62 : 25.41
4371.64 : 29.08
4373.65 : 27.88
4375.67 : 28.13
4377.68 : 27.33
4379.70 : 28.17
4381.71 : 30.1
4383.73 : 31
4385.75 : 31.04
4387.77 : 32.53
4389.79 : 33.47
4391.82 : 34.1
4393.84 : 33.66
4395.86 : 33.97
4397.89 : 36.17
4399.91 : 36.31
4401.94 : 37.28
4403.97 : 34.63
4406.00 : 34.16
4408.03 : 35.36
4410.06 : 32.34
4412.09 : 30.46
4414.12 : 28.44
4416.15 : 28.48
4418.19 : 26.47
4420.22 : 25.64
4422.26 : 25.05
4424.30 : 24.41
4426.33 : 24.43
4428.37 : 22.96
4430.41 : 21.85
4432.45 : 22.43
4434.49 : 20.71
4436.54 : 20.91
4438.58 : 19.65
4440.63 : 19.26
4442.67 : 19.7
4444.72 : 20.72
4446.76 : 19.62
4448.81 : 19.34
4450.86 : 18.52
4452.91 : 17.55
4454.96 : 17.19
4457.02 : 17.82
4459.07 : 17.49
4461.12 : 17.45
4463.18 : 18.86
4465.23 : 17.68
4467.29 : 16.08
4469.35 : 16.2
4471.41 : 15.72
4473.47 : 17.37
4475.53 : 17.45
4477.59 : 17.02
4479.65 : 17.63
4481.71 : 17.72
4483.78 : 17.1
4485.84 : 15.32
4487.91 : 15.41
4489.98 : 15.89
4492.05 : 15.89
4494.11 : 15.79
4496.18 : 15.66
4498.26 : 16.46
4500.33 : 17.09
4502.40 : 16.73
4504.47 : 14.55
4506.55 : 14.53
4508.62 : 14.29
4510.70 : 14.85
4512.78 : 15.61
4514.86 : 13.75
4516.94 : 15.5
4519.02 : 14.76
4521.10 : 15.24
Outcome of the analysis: -4.8 angstrom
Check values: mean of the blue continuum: 18.4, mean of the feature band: 22.9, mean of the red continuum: 16.5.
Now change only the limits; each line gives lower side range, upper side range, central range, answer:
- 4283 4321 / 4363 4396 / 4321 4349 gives 4.4 angstrom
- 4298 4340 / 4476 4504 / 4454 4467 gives -0.9 angstrom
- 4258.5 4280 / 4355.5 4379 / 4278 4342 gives 9.2 angstrom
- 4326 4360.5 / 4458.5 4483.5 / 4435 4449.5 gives -1.8 angstrom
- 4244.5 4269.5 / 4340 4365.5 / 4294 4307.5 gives 1.0 angstrom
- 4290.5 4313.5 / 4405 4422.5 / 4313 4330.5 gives 1.8 angstrom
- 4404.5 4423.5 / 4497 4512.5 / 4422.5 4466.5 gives 8.7 angstrom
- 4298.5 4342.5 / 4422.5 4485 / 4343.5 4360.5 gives -3.2 angstrom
